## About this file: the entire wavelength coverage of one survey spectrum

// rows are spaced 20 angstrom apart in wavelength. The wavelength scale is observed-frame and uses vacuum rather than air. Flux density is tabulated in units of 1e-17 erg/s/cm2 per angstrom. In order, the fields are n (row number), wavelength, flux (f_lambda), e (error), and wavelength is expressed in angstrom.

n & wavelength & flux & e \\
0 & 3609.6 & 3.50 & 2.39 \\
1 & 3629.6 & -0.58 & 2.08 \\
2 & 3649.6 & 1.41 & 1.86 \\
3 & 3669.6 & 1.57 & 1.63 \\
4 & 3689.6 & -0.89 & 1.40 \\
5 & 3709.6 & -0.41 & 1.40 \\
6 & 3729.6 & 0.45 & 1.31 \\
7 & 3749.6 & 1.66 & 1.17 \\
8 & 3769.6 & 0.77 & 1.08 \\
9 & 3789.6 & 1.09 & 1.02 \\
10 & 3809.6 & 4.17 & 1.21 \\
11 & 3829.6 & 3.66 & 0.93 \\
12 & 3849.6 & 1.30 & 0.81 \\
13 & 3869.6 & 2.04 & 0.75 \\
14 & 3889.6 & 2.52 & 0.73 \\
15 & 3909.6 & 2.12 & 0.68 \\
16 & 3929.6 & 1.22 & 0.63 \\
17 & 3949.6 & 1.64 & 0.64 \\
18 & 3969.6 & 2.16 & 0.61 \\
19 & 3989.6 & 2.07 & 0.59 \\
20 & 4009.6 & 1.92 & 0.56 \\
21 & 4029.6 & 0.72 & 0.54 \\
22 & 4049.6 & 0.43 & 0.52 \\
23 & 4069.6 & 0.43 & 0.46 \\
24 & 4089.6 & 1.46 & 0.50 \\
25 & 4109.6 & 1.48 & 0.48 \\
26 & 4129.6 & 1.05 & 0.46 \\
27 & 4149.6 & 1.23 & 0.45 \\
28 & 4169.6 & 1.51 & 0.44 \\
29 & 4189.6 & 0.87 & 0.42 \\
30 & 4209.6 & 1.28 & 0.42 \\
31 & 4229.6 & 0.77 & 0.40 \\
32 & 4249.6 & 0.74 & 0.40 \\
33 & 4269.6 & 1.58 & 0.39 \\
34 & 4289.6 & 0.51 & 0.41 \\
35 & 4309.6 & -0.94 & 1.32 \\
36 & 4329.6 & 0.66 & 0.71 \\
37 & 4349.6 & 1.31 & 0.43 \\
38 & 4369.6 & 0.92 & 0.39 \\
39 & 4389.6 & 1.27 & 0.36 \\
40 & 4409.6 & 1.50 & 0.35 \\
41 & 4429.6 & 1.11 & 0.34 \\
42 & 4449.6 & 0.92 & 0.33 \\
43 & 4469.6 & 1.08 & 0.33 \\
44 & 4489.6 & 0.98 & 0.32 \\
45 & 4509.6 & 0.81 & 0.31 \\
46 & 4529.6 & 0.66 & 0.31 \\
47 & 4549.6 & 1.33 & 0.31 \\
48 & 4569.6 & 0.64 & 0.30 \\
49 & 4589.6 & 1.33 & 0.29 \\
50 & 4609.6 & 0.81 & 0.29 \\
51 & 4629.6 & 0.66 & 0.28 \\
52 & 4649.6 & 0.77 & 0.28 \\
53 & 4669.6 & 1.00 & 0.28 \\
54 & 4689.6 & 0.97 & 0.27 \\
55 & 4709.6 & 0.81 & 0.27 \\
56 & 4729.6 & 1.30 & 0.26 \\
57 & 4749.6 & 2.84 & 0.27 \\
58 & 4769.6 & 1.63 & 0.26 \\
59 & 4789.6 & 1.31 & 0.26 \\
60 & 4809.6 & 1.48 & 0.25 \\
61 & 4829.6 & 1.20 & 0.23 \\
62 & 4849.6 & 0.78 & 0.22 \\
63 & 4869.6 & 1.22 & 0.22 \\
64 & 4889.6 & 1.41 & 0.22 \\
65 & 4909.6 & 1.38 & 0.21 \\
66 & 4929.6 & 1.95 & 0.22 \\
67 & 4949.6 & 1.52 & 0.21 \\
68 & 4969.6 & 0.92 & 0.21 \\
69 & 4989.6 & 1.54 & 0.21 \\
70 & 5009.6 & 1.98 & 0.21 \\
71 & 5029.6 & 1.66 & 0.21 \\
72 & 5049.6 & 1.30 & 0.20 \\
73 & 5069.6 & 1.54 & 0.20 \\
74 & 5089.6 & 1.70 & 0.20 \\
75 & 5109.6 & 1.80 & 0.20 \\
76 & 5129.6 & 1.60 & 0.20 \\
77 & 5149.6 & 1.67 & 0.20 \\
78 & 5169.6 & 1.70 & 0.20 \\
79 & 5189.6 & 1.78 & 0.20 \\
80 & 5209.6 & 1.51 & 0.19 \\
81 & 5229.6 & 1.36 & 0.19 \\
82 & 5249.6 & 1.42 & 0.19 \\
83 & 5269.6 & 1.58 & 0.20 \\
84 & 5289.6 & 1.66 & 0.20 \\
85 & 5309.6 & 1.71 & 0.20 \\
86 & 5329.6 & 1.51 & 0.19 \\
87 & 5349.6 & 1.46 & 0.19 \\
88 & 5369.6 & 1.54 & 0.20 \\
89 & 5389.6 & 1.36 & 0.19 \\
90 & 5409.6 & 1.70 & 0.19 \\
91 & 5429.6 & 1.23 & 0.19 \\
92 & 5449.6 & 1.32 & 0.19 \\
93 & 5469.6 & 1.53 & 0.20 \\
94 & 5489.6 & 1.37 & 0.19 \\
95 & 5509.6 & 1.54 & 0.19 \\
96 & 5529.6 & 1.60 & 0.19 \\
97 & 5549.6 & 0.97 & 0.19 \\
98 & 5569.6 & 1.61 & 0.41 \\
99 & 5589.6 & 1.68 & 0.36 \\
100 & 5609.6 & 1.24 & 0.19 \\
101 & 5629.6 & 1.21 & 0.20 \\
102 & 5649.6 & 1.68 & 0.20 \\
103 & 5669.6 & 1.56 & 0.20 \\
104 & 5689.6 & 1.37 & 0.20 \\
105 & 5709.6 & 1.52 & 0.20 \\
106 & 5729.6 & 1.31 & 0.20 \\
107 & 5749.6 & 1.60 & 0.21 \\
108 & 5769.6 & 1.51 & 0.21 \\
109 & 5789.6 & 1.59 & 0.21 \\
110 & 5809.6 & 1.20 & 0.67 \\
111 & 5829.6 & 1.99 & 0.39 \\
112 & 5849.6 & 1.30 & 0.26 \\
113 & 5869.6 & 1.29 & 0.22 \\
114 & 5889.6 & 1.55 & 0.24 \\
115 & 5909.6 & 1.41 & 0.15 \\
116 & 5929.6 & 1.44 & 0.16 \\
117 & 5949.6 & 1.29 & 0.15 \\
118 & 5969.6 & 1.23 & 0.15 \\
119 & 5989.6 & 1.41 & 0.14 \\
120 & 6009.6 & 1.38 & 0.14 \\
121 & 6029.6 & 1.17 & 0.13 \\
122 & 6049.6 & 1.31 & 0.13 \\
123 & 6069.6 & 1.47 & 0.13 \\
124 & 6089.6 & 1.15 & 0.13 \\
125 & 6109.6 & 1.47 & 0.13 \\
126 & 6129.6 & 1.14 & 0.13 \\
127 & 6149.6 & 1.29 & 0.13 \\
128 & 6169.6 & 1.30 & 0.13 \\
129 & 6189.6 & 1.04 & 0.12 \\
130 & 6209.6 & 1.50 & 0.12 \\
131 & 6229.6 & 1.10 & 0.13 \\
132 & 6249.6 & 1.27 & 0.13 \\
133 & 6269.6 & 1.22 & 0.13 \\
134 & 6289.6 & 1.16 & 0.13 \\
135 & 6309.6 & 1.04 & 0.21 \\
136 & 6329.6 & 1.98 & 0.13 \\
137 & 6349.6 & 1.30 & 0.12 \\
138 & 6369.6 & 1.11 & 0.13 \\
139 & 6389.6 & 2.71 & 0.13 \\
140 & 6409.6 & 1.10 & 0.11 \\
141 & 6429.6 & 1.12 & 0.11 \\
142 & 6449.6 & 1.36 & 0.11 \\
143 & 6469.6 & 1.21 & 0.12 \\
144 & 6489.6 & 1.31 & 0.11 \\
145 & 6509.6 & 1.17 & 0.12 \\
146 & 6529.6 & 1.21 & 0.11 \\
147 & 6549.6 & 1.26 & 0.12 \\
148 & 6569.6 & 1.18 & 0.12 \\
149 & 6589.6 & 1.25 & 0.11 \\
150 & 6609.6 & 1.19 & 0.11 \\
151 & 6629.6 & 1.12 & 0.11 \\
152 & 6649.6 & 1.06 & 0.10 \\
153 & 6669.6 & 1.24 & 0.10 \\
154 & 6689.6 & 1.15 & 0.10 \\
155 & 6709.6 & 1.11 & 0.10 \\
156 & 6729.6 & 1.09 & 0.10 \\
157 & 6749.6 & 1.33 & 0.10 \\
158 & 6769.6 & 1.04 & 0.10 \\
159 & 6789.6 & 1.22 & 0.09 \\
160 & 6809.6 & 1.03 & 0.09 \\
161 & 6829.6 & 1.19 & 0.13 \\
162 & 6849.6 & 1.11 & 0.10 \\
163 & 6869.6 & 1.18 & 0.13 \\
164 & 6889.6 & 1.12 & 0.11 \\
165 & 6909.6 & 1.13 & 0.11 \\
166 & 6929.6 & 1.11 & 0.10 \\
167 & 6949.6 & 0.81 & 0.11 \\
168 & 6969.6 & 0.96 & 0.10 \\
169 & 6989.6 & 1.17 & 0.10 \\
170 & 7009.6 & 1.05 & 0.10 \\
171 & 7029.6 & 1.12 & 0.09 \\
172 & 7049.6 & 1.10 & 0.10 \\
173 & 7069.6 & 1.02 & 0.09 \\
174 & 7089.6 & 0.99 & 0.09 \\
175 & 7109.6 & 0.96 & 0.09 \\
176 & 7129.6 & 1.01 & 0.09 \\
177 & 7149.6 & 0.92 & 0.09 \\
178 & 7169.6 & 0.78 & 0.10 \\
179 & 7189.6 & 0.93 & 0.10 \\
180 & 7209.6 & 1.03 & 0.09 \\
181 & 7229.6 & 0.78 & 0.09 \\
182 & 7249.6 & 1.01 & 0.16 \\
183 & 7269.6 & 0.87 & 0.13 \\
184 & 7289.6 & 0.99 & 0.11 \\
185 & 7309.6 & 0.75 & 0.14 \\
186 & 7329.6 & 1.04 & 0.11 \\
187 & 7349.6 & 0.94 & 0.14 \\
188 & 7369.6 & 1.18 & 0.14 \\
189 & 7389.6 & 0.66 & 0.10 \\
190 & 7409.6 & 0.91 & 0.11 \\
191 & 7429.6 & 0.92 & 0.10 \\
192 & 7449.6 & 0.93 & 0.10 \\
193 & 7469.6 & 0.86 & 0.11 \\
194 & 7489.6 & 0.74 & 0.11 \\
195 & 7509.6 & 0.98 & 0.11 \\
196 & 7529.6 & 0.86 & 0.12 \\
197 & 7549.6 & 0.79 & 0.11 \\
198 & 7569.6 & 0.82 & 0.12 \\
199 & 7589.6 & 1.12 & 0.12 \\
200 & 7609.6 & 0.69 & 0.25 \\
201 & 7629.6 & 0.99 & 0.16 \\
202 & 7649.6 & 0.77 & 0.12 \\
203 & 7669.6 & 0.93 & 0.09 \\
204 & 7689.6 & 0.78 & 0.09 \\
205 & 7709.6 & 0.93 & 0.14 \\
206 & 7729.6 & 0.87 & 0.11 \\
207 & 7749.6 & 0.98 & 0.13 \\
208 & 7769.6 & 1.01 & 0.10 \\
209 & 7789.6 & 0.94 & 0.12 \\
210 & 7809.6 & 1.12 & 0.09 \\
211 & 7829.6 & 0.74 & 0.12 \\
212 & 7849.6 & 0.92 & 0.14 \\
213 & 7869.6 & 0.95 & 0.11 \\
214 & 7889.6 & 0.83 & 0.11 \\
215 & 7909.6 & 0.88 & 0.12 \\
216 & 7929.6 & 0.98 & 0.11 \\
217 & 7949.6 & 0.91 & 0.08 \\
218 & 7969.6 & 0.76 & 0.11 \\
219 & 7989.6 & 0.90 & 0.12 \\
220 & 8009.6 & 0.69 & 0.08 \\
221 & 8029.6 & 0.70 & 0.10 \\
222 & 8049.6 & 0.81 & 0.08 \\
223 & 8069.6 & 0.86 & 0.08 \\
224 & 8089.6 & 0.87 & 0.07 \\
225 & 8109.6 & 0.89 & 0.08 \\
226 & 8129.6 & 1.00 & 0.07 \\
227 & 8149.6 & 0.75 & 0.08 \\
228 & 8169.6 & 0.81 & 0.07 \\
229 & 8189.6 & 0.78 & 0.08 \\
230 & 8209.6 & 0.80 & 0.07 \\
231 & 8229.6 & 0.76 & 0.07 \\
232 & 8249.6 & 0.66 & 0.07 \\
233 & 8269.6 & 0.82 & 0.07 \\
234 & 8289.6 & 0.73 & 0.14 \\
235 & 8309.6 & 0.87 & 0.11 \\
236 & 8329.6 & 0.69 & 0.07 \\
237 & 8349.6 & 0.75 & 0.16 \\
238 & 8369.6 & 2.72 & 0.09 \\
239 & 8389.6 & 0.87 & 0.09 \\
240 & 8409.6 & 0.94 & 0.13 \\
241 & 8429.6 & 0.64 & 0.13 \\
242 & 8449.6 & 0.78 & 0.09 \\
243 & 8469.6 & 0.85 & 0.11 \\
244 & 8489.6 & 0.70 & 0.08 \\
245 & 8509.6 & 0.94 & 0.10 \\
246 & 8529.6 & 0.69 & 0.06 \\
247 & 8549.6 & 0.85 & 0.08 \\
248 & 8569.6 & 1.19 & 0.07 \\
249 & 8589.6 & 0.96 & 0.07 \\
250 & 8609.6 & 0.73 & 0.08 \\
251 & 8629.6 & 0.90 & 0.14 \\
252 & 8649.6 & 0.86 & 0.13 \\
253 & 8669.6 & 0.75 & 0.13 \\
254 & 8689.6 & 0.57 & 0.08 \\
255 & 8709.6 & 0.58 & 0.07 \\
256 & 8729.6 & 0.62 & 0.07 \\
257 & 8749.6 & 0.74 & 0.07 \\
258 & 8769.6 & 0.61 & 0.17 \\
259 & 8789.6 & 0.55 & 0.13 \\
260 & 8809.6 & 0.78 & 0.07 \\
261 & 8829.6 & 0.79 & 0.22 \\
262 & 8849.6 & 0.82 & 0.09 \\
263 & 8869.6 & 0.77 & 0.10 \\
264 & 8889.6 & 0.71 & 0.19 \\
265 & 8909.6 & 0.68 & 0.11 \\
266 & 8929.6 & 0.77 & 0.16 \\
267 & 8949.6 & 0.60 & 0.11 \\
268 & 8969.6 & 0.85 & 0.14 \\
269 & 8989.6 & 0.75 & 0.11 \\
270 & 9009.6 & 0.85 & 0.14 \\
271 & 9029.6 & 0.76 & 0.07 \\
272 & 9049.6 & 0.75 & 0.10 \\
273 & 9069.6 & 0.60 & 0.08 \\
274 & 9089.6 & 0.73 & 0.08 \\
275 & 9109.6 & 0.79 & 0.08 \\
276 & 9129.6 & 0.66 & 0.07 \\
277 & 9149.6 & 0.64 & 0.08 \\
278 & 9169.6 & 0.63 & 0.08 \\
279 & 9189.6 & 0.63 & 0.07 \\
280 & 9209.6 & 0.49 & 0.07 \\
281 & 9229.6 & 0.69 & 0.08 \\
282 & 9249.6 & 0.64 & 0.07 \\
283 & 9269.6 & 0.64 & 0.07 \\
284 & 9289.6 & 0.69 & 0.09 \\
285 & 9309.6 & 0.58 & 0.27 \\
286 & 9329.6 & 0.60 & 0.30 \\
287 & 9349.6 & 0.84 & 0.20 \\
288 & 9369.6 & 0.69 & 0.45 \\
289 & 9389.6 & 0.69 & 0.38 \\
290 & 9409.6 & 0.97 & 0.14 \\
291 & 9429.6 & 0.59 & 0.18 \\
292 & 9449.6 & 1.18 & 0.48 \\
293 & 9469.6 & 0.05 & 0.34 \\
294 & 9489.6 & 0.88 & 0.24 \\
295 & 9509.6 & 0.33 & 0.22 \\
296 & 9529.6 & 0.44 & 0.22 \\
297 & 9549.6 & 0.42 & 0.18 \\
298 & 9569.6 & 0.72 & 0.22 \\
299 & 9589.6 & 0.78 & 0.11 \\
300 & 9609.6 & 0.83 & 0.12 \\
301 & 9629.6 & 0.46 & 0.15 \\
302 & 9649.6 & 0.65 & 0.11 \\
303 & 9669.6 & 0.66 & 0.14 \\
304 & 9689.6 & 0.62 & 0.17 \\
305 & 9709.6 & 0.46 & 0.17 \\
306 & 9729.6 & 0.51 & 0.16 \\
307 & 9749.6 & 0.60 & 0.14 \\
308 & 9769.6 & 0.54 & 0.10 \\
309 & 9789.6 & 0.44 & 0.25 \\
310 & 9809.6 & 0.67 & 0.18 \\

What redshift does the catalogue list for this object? 0.276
